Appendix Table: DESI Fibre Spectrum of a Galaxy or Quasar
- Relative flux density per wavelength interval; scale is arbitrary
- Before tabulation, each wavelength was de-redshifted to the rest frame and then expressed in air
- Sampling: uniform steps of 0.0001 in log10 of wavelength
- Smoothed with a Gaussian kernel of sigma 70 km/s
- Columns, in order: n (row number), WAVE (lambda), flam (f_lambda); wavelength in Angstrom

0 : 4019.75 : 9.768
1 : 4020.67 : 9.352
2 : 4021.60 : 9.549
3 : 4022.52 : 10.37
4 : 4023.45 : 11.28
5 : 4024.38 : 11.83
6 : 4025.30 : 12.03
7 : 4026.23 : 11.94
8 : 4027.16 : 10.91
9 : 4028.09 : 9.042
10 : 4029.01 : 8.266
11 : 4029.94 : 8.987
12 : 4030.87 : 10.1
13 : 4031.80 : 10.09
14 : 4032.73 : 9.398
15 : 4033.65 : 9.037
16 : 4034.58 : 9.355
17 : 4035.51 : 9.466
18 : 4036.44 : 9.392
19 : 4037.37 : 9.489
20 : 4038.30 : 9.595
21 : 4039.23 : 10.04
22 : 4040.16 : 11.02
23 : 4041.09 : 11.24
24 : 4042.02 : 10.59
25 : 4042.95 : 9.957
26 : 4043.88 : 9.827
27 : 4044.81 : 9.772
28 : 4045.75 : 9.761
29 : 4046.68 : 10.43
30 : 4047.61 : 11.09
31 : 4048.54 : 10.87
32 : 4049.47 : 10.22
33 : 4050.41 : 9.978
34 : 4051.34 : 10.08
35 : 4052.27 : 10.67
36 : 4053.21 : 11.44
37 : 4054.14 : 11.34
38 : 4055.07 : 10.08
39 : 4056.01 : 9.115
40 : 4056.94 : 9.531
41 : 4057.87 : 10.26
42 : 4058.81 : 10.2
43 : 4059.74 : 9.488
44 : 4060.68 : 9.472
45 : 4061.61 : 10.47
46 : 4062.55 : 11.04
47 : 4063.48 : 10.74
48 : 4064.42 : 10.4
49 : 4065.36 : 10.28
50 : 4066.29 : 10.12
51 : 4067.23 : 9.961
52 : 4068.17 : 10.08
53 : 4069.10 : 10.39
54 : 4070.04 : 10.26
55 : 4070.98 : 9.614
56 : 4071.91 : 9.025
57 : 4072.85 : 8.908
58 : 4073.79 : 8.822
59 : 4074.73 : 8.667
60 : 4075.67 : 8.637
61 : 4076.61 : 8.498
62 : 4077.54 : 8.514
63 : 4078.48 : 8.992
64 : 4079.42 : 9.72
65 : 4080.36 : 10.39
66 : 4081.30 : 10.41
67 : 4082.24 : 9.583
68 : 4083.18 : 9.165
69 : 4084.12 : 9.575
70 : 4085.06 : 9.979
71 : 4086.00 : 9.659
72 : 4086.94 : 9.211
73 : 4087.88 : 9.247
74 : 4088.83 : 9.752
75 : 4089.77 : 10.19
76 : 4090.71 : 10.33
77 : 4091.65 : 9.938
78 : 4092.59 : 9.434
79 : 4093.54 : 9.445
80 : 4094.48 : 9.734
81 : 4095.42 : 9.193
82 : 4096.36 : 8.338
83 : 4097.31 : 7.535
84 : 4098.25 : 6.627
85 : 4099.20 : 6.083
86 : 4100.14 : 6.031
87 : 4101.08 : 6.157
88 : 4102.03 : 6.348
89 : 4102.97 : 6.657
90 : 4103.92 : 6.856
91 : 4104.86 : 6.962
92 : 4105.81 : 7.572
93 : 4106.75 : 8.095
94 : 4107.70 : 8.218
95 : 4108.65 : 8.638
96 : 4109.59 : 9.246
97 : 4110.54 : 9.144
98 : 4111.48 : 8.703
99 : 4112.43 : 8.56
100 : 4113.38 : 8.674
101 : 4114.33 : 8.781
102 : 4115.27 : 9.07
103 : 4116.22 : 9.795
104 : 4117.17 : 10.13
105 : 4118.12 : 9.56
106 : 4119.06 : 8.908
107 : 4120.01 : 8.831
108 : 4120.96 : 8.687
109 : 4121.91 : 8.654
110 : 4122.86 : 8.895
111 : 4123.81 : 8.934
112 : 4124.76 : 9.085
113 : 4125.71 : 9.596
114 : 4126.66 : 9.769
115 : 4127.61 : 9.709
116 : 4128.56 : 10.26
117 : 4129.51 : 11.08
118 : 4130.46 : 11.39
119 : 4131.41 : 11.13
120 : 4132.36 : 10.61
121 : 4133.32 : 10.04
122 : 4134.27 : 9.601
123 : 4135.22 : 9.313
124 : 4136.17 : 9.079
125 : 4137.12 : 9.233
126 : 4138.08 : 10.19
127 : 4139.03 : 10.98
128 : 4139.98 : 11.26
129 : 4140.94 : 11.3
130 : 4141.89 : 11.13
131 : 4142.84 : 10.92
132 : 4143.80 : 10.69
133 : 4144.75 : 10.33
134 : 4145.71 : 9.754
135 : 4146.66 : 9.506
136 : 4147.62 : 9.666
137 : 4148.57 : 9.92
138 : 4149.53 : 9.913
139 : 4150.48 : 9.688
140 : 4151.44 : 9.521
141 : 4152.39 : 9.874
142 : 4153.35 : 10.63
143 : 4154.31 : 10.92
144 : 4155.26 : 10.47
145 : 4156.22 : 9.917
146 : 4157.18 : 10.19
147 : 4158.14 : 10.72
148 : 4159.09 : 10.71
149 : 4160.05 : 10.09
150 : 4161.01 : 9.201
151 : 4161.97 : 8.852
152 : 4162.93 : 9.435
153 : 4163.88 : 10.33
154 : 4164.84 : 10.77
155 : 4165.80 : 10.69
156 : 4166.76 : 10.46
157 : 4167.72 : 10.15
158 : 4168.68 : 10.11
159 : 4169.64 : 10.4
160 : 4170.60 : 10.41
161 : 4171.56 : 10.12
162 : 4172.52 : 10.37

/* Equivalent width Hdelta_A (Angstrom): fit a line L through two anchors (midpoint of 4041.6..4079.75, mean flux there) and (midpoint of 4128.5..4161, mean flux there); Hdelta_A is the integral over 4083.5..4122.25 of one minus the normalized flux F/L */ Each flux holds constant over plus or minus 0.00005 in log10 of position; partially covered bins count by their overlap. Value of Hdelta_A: 5.77 Angstrom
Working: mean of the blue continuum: 9.93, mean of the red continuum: 10.3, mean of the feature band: 8.6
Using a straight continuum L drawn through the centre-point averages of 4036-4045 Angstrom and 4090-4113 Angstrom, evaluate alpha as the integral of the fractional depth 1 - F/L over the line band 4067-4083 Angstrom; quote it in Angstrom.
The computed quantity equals -0.8 Angstrom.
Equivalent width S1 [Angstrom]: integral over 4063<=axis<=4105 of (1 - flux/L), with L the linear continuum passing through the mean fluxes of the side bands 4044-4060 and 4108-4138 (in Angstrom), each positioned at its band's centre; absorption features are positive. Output 3.8 Angstrom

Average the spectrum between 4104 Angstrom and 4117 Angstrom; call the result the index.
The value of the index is 8.56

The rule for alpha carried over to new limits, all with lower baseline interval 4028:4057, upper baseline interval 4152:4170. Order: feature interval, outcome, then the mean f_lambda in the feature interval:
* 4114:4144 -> 0.8 Angstrom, 9.89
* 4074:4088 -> 1.0 Angstrom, 9.35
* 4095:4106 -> 3.4 Angstrom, 7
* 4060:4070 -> -0.2 Angstrom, 10.3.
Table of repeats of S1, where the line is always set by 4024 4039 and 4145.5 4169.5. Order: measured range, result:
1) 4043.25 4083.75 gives 0.2 Angstrom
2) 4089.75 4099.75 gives 1.3 Angstrom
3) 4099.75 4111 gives 2.8 Angstrom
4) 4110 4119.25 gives 0.8 Angstrom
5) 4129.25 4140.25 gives -0.3 Angstrom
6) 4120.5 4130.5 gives 0.5 Angstrom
